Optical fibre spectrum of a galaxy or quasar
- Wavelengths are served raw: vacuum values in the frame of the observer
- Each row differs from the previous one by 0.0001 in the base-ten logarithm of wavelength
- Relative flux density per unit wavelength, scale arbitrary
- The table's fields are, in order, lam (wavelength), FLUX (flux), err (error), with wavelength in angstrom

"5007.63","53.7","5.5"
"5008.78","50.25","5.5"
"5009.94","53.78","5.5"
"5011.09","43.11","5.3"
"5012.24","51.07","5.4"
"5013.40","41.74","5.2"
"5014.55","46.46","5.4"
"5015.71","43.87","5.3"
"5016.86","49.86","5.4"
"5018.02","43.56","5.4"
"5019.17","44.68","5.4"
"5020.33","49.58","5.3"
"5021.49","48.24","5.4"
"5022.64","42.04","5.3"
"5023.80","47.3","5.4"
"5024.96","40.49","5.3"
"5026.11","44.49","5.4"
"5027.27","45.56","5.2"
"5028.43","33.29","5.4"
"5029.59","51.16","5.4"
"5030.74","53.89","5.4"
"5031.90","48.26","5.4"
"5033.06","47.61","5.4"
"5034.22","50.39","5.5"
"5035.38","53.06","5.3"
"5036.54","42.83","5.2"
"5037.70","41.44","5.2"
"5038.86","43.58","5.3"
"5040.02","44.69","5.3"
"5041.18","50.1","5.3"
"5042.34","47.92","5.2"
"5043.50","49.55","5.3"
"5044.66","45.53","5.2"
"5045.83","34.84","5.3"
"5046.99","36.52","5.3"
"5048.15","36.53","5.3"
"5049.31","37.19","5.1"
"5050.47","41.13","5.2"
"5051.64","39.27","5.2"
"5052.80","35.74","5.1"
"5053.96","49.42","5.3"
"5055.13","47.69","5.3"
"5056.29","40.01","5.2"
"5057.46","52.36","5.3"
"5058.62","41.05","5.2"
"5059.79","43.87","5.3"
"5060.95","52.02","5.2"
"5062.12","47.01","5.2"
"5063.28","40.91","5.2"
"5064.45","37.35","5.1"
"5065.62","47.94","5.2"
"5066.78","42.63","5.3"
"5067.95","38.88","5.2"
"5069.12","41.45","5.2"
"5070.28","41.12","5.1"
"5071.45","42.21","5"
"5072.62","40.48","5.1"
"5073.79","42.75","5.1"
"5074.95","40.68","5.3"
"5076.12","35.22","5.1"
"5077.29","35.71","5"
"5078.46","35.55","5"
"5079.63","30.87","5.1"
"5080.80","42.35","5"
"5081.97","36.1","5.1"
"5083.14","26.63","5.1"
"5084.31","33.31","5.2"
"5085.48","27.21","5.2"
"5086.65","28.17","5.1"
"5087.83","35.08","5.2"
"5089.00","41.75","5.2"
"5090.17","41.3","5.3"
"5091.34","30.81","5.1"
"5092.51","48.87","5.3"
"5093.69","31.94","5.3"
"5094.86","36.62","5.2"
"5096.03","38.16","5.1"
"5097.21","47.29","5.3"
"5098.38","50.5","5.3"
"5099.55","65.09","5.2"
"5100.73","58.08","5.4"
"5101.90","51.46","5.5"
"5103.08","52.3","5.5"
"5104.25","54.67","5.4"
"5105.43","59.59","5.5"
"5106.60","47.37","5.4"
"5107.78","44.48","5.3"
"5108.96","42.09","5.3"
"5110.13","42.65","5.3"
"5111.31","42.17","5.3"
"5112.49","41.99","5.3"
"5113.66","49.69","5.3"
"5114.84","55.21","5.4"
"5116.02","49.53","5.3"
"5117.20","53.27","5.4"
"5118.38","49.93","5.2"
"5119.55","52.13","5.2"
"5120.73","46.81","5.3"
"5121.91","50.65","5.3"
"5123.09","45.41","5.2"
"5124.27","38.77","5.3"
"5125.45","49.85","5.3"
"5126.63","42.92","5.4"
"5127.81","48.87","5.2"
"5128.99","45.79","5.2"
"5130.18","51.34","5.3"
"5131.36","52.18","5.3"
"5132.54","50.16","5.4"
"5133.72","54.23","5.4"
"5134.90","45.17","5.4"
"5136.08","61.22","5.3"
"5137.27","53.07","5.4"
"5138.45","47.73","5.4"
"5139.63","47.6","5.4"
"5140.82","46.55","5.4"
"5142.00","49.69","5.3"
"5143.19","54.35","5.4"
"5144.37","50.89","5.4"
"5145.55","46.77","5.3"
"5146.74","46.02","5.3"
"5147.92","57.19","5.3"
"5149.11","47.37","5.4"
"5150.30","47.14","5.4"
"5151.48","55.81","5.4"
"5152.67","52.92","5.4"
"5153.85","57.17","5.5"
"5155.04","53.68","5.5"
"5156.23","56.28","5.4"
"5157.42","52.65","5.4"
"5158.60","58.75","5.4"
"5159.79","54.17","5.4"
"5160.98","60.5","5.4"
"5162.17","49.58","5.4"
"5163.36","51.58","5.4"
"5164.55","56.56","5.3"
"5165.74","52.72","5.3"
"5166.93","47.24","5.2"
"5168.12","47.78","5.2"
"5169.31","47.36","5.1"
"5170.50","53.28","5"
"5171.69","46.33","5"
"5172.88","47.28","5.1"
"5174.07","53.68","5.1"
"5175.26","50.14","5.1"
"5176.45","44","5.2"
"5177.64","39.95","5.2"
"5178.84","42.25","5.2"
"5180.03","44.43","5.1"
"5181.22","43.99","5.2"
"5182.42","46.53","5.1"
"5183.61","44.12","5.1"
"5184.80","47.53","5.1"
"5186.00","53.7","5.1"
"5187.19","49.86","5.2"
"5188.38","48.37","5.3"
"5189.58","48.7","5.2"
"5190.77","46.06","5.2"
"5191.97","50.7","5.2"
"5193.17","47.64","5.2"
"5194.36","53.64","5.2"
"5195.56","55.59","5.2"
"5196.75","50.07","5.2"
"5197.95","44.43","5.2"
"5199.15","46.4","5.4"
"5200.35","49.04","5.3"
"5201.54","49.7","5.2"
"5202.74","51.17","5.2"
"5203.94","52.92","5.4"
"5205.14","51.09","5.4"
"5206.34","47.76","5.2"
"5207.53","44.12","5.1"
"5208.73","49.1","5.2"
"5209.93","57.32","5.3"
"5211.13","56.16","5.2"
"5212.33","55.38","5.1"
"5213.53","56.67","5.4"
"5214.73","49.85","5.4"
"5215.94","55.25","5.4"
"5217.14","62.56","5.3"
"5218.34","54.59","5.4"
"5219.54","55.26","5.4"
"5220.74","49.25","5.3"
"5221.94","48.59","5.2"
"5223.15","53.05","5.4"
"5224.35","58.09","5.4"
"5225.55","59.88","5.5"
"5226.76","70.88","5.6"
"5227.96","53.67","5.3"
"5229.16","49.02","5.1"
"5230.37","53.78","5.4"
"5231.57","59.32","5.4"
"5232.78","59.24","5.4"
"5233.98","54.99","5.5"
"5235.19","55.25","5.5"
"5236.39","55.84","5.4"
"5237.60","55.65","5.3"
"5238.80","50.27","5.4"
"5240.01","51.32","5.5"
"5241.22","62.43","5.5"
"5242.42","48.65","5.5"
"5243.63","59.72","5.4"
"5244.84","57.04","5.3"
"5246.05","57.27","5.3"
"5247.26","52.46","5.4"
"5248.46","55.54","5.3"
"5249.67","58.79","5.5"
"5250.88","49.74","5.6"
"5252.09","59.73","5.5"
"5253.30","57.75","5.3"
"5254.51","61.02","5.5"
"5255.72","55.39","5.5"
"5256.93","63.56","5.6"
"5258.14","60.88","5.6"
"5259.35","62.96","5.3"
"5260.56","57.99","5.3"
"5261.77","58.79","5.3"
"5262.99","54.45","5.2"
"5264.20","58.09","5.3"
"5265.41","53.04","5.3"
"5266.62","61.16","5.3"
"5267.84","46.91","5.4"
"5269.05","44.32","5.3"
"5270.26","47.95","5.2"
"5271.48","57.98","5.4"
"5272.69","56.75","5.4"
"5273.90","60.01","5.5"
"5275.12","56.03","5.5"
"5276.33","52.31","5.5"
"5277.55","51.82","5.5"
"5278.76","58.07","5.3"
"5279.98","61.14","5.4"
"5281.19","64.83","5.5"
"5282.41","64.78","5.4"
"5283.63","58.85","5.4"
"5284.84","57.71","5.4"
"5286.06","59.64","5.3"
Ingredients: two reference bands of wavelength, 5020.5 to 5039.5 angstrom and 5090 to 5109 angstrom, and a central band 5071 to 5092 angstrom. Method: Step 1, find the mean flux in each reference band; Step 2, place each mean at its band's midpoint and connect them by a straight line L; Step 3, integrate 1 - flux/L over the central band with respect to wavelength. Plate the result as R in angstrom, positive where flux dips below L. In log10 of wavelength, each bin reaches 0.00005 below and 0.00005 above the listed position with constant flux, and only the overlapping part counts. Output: 5.0 angstrom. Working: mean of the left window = 45.9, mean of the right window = 47.4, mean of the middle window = 35.9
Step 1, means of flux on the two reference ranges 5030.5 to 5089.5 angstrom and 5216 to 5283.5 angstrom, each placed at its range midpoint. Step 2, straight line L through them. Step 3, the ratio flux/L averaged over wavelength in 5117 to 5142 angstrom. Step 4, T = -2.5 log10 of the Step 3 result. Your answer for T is -0.05 mag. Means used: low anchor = 41.4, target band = 49.2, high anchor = 56.4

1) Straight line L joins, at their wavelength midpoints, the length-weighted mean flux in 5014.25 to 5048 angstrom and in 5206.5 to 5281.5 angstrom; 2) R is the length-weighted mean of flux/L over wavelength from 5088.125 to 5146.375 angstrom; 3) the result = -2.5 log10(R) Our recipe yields 0.03 mag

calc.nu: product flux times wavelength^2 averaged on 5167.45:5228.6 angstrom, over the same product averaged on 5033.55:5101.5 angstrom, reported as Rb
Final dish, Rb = 1.28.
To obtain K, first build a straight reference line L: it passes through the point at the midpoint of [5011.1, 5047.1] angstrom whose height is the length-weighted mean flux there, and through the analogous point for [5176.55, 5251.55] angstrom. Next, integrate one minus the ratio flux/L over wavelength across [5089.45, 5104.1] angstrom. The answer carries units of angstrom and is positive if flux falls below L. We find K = 0.56 angstrom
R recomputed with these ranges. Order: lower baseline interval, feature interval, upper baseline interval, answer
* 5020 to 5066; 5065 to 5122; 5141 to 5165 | 6.1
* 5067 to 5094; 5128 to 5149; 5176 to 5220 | -3.4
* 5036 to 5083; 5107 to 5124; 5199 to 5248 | -0.5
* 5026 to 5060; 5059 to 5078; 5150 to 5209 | 1.5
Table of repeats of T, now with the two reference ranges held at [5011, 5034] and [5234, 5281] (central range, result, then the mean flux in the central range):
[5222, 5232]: -0.04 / 56.7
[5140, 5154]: 0.01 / 50.7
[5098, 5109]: -0.08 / 53.1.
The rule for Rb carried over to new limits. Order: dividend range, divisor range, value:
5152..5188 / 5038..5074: 1.22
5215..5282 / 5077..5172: 1.24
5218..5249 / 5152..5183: 1.13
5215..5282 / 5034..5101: 1.45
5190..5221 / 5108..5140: 1.10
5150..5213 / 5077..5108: 1.24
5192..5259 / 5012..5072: 1.32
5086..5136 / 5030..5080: 1.11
